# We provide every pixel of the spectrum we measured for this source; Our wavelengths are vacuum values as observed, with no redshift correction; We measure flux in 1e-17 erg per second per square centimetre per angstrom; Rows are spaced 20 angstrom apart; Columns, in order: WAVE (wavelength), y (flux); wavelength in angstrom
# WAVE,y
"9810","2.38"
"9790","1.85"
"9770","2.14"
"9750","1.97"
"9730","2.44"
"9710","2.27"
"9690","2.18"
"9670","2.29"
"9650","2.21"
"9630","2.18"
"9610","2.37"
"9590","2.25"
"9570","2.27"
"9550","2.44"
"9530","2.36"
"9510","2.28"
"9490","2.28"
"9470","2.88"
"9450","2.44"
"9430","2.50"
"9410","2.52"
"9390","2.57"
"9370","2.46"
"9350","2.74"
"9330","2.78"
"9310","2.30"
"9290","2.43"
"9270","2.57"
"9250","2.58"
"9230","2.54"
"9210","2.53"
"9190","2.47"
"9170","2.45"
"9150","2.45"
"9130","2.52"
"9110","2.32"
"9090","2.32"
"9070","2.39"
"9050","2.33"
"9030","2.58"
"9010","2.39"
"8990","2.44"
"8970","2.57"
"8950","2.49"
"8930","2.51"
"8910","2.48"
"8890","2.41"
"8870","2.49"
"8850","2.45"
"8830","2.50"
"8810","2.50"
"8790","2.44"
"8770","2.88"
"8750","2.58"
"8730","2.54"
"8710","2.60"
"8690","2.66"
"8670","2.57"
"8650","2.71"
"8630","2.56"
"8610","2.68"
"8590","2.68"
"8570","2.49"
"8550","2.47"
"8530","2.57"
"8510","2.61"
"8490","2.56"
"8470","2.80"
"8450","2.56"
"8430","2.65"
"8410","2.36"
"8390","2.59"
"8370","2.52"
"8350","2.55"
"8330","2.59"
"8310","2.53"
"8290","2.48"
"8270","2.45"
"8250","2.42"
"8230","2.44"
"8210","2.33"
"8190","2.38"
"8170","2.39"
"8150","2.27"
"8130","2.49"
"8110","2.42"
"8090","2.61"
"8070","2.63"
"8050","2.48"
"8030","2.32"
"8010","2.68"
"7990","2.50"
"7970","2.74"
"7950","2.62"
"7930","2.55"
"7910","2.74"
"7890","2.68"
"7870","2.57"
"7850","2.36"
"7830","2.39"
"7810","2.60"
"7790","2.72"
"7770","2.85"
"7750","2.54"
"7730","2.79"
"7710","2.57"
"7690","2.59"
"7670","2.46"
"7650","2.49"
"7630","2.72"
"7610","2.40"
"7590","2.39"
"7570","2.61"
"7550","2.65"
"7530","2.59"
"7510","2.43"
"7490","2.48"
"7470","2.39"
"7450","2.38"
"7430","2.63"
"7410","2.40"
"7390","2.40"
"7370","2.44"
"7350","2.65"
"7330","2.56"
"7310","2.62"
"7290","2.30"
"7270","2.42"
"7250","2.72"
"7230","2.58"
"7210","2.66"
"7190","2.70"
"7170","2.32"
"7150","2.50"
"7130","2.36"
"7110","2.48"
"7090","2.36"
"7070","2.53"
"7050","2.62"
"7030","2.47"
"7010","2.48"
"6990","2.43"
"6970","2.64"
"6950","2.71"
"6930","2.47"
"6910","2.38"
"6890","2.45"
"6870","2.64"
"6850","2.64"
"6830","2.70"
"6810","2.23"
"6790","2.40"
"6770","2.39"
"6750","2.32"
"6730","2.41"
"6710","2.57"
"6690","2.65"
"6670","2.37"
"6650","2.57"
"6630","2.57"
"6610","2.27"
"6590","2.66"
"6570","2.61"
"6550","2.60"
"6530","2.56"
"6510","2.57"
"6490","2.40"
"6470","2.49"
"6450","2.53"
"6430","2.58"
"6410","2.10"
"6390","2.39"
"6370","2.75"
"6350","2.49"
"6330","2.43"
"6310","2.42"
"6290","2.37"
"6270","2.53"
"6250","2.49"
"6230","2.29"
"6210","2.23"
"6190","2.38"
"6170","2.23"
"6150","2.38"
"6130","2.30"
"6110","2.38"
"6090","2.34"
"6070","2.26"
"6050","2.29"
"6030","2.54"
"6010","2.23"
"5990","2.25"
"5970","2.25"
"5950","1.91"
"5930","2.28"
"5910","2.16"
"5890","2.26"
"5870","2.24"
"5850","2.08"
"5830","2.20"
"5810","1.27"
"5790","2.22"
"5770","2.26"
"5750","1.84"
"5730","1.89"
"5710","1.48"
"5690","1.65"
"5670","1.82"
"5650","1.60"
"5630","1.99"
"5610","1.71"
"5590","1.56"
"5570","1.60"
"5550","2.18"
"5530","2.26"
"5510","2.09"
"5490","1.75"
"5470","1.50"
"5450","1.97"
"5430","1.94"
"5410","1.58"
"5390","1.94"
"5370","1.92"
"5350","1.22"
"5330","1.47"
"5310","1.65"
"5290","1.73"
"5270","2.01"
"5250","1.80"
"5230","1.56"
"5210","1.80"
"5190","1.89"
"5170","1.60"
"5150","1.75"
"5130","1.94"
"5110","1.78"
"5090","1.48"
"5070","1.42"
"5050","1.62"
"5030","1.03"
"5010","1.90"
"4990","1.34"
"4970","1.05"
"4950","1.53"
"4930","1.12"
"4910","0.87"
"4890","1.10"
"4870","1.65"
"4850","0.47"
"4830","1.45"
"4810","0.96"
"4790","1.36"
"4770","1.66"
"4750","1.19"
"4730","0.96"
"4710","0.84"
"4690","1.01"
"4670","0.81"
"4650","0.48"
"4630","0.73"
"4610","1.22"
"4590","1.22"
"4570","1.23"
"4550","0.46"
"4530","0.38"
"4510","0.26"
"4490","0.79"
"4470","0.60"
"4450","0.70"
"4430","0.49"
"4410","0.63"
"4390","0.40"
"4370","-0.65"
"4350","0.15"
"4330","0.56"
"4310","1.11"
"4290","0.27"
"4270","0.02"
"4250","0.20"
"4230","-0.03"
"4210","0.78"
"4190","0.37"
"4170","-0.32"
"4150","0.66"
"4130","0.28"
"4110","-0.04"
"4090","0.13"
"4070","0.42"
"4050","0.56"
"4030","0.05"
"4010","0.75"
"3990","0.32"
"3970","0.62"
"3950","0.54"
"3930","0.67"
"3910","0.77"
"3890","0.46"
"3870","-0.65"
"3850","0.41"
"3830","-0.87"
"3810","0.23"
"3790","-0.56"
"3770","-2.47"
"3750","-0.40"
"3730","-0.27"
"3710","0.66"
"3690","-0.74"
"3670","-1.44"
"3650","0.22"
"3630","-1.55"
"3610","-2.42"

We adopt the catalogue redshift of 0.15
